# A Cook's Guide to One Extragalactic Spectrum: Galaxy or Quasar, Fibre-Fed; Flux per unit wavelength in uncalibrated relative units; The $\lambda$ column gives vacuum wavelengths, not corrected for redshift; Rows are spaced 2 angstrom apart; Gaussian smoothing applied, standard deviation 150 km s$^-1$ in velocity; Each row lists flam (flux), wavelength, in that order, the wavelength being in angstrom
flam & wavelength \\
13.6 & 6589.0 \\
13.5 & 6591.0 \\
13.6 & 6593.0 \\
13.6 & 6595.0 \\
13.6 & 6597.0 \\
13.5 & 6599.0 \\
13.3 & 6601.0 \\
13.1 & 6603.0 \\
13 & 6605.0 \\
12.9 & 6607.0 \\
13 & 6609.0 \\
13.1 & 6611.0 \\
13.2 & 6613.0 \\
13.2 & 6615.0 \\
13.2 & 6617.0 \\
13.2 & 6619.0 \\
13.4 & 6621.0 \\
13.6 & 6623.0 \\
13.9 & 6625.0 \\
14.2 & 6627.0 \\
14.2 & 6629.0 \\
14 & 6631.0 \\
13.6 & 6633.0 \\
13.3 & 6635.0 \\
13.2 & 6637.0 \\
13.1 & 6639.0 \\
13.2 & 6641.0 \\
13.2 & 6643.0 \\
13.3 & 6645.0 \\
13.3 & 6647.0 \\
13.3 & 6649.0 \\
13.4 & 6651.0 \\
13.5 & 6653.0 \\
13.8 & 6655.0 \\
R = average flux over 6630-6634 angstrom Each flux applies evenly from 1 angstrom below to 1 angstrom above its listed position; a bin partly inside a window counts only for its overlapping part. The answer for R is 13.8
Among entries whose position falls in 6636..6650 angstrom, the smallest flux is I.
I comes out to 13.1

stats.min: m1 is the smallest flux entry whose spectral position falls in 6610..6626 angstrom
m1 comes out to 13.1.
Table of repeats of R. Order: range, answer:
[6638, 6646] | 13.2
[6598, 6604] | 13.3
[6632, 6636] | 13.4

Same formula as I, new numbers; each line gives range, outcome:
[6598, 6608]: 12.9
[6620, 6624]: 13.4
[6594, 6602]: 13.3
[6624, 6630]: 13.9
